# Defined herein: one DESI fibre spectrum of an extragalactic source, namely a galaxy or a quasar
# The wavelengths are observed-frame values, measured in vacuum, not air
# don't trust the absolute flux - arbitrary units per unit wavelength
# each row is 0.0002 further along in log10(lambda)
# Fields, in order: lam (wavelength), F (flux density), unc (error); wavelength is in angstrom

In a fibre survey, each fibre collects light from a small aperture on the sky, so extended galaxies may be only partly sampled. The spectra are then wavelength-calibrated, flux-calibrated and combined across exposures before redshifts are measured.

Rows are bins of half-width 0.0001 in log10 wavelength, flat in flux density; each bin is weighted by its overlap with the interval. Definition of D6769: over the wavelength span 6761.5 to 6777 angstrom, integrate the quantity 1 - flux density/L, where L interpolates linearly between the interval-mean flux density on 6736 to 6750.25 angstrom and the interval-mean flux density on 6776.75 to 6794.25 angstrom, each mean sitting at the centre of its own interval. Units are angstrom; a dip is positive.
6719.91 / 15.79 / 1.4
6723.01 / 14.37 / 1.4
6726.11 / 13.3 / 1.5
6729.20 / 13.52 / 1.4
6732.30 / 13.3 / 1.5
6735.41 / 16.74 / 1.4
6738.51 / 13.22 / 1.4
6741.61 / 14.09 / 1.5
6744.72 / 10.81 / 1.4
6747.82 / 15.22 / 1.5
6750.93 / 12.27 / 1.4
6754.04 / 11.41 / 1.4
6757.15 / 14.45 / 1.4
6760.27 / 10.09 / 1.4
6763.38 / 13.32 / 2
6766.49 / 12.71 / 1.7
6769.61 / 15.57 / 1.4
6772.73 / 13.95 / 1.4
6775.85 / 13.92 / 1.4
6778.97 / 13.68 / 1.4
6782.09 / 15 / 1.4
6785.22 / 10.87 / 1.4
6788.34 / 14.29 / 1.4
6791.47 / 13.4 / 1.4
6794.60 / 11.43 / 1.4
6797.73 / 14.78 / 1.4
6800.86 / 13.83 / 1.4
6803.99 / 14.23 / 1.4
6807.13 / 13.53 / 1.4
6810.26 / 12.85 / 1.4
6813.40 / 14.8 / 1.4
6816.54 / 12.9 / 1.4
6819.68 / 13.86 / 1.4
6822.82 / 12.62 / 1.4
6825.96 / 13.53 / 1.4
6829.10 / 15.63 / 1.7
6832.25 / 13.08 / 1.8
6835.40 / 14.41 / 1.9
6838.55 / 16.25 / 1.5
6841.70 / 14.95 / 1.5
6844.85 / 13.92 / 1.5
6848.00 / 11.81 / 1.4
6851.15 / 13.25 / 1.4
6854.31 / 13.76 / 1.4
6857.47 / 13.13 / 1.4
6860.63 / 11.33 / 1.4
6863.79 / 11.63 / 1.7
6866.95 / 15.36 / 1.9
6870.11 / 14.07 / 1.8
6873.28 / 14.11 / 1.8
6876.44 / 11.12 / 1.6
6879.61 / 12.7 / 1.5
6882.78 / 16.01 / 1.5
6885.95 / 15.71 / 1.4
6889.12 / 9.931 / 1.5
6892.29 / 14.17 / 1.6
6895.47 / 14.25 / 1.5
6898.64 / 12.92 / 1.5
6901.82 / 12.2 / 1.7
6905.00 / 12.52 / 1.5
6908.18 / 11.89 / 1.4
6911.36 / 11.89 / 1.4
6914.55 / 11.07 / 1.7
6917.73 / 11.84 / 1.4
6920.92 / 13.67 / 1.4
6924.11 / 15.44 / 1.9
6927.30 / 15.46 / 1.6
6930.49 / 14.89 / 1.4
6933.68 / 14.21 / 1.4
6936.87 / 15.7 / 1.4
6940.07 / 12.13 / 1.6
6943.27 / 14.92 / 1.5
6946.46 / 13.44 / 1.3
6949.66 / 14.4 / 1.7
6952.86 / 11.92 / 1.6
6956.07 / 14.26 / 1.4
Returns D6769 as -0.5 angstrom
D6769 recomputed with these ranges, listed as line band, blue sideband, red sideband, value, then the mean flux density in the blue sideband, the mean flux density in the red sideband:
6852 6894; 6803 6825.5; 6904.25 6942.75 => 0.5 angstrom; 13.5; 13.5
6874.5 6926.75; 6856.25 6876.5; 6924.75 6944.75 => 3.1 angstrom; 13.1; 14.6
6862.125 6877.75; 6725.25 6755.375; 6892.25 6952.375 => 0.2 angstrom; 13.4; 13.5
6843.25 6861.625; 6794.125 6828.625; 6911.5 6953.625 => 1.0 angstrom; 13.6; 13.7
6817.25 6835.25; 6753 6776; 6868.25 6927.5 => -0.8 angstrom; 13.2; 13.2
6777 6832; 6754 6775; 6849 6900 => -1.4 angstrom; 13.2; 13.3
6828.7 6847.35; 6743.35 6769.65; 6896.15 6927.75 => -2.5 angstrom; 12.7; 12.8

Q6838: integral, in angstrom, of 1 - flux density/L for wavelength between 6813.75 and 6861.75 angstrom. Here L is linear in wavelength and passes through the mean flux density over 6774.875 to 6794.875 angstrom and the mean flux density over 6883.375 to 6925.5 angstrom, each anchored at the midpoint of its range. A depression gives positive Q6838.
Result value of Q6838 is -1.9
